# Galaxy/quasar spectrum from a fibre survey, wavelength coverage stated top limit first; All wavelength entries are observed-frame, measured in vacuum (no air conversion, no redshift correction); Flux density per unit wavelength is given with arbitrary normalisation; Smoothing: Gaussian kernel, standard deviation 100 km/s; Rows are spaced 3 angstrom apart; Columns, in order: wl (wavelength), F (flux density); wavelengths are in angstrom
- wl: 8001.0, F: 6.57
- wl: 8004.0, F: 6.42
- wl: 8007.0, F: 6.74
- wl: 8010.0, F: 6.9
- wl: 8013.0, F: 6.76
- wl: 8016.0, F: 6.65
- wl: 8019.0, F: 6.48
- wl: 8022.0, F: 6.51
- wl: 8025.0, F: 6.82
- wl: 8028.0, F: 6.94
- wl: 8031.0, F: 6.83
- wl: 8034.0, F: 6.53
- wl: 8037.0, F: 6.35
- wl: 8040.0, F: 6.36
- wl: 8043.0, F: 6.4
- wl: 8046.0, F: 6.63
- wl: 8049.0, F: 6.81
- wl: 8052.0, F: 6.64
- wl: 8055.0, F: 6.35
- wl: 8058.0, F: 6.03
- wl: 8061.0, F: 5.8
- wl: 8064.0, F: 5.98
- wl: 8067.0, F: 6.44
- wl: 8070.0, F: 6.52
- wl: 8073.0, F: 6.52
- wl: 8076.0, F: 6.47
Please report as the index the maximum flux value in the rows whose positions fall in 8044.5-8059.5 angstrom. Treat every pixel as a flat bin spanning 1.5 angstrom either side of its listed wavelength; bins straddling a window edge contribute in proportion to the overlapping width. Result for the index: 6.81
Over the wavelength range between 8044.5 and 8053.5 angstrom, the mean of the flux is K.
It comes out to 6.69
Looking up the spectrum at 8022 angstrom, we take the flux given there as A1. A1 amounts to 6.51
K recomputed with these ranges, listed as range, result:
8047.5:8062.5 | 6.33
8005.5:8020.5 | 6.71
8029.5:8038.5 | 6.57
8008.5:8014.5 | 6.83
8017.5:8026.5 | 6.6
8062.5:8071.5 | 6.31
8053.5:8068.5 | 6.12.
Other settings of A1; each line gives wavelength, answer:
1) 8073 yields 6.52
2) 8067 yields 6.44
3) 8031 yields 6.83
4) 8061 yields 5.8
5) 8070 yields 6.52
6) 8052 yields 6.64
